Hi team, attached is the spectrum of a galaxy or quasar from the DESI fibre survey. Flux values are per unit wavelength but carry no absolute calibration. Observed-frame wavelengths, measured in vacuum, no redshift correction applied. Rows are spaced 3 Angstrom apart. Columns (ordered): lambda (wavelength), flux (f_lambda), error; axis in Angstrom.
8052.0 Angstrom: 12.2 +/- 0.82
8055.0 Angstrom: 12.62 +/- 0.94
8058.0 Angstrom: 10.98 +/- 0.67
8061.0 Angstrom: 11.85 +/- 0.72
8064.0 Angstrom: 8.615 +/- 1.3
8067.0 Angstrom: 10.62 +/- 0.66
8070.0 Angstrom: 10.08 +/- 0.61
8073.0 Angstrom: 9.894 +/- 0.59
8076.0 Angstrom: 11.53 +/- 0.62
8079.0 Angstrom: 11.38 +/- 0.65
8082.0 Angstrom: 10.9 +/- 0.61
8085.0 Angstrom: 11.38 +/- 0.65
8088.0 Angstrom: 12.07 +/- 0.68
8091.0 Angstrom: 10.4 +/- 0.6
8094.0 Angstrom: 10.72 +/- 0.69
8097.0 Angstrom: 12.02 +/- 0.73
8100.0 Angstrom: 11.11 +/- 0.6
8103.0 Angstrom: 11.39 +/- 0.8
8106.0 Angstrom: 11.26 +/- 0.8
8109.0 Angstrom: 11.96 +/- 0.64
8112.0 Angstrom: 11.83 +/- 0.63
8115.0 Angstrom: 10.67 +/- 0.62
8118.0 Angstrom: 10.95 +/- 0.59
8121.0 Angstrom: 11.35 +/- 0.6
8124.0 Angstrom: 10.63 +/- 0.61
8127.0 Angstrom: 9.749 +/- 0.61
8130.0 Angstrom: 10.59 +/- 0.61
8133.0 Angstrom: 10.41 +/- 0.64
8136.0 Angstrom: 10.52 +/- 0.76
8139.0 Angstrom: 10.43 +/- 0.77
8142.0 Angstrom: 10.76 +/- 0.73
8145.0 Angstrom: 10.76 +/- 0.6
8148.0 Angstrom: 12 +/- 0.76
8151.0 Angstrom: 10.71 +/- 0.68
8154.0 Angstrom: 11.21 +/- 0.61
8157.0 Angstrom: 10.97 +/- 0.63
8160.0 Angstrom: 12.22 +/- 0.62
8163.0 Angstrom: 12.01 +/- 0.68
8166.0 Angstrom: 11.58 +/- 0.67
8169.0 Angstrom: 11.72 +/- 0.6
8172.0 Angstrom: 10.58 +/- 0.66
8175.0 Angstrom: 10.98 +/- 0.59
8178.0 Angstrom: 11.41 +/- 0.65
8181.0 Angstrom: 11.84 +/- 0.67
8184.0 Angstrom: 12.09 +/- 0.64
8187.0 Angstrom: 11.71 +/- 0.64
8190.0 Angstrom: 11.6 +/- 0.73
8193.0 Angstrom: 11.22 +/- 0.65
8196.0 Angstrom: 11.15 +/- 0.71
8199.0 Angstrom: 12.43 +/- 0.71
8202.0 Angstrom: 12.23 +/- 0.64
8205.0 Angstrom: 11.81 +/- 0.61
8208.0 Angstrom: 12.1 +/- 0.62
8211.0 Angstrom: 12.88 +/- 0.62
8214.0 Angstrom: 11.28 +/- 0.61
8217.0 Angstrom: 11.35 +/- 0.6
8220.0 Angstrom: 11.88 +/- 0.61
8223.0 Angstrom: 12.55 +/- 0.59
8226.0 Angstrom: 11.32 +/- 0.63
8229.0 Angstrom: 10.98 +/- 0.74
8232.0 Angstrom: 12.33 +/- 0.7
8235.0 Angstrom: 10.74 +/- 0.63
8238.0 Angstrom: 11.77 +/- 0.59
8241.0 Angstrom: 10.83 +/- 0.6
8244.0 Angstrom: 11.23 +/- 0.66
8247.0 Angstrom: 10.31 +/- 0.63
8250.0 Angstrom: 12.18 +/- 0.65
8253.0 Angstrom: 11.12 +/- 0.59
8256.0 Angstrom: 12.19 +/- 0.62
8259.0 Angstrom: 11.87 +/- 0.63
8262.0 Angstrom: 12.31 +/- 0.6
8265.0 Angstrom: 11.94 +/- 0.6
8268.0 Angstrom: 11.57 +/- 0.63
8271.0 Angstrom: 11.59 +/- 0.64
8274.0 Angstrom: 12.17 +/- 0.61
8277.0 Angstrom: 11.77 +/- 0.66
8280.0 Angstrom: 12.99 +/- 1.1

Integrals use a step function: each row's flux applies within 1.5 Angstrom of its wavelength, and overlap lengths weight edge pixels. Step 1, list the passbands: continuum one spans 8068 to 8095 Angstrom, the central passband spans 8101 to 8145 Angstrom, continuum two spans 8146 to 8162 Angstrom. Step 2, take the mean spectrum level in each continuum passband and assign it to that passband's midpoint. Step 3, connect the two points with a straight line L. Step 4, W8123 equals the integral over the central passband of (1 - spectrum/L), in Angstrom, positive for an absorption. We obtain 1.2 Angstrom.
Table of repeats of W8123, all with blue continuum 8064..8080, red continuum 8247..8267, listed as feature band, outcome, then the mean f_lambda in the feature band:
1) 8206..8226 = -0.76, 12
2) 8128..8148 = 0.53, 10.7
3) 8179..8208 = -1.14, 11.8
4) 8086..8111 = -1.65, 11.4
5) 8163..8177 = -0.16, 11.3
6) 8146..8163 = -0.58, 11.5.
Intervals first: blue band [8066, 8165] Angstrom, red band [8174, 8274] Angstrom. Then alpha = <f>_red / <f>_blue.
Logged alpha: 1.06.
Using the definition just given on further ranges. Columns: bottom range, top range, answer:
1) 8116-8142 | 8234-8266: 1.09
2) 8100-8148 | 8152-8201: 1.06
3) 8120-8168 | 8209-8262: 1.06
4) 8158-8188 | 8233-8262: 0.98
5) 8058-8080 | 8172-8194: 1.09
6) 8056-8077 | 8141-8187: 1.08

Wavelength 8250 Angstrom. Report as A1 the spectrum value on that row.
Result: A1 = 12.18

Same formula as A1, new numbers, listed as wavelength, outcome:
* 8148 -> 12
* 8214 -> 11.28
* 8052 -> 12.2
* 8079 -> 11.38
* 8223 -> 12.55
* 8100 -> 11.11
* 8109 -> 11.96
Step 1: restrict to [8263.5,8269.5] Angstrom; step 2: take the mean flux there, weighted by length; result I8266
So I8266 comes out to 11.8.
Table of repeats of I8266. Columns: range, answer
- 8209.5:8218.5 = 11.8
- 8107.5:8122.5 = 11.4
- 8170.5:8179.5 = 11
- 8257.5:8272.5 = 11.9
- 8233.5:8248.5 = 11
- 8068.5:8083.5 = 10.8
